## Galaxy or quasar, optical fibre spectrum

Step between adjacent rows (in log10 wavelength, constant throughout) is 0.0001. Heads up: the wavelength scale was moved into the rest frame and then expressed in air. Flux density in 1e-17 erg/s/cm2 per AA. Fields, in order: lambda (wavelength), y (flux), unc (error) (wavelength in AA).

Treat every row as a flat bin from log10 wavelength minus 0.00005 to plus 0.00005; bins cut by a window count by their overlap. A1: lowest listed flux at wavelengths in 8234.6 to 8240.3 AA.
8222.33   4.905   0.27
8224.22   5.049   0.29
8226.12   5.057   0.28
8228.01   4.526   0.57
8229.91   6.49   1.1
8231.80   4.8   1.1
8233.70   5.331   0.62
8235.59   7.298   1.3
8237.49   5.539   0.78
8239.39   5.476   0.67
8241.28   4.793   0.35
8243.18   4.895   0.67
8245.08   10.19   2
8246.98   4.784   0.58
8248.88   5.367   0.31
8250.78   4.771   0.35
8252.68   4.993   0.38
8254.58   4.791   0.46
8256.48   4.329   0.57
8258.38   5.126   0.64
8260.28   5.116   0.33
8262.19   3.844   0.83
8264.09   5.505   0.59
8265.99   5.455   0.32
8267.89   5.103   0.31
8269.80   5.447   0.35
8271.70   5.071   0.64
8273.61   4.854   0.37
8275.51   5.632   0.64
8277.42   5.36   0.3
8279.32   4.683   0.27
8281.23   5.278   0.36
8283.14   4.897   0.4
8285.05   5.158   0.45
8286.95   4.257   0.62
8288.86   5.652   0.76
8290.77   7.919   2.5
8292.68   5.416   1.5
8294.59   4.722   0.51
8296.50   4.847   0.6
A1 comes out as 5.476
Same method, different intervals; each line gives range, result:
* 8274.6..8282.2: 4.683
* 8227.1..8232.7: 4.526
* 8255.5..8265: 3.844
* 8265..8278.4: 4.854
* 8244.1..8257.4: 4.329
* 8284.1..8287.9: 4.257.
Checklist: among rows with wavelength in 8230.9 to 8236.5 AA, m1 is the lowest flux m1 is 4.8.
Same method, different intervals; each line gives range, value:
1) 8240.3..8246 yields 4.793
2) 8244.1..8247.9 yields 4.784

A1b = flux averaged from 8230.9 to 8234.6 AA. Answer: 5.06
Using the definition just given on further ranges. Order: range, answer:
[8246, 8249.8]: 5.11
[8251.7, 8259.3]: 4.81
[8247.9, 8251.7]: 5.07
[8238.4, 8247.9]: 6.03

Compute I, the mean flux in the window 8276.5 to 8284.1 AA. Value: 5.05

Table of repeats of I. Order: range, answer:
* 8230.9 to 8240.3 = 5.69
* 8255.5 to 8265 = 4.78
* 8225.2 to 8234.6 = 5.24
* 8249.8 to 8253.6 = 4.88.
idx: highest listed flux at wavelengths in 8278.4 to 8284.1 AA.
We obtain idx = 5.278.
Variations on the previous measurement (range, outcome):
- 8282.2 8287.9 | 5.158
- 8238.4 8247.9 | 10.19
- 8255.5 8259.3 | 5.126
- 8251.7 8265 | 5.505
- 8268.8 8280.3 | 5.632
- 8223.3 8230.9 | 6.49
